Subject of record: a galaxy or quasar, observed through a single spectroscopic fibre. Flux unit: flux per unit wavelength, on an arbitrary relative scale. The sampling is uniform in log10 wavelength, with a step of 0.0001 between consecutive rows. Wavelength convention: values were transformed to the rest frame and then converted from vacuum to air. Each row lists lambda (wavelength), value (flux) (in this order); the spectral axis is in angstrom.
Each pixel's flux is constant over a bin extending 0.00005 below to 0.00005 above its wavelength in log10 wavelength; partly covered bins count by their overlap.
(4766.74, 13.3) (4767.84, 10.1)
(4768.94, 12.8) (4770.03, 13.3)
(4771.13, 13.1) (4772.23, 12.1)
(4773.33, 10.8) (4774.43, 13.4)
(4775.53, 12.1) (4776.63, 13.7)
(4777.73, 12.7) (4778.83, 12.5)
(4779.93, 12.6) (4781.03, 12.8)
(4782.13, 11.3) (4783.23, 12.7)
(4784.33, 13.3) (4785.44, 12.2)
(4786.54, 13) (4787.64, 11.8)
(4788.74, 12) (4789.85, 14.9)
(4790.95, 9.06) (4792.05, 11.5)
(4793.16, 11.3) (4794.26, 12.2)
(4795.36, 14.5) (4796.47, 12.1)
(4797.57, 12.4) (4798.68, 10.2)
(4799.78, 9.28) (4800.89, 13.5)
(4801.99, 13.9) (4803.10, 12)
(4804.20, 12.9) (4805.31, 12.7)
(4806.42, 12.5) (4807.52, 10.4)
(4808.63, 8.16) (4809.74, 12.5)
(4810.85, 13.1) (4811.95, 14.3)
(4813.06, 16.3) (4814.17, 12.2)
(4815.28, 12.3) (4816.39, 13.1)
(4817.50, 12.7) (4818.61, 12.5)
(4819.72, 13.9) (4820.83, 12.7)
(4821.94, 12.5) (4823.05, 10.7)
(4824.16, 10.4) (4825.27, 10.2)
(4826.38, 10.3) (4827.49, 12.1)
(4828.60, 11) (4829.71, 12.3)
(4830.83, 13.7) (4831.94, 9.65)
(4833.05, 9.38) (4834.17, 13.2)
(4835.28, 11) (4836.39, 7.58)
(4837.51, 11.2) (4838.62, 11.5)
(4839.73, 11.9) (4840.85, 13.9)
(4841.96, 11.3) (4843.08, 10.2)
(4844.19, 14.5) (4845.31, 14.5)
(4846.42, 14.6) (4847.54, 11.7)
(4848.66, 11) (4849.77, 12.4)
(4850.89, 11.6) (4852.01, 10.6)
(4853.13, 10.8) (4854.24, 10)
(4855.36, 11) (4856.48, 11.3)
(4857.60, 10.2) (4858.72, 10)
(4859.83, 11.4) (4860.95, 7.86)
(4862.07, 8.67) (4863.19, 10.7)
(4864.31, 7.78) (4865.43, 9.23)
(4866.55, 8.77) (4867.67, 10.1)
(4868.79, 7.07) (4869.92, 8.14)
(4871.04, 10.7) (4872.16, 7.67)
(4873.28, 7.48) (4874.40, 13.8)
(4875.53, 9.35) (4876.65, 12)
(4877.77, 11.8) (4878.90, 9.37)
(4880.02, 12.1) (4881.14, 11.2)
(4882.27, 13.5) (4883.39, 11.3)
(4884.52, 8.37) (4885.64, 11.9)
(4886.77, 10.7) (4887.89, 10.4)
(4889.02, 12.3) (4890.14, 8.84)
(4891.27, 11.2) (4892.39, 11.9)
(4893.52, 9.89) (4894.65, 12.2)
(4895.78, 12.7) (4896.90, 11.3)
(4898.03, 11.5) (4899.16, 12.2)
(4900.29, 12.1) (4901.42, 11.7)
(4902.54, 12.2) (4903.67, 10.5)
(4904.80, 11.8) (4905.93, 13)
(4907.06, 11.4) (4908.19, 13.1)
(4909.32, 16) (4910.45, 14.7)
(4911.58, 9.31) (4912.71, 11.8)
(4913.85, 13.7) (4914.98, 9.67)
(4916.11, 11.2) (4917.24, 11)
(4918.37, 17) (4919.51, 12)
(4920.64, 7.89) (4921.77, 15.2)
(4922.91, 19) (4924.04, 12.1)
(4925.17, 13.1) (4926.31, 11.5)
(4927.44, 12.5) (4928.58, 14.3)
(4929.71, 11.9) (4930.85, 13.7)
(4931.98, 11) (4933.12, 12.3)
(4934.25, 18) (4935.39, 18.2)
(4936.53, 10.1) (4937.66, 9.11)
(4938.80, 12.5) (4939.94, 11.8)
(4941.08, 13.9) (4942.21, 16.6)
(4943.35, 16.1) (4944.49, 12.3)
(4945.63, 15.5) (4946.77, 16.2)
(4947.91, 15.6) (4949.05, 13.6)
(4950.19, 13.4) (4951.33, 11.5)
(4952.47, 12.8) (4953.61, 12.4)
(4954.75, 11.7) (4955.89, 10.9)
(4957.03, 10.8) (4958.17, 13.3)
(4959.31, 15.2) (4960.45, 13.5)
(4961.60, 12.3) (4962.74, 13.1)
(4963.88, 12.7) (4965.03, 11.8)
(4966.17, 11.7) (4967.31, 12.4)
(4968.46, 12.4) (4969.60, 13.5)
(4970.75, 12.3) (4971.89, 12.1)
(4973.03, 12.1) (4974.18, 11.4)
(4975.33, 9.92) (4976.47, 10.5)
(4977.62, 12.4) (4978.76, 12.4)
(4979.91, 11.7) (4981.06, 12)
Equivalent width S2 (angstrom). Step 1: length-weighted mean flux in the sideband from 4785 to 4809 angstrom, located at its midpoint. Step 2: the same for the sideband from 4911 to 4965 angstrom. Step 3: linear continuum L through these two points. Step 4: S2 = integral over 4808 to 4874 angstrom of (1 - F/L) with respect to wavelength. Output 6.10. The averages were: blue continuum 12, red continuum 13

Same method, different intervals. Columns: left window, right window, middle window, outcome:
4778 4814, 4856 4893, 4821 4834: 0.3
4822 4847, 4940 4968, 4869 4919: 4.1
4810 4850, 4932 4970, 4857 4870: 3.4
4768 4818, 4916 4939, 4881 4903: 2.6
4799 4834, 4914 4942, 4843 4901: 7.8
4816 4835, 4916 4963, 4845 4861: 1.1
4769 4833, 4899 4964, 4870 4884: 2.1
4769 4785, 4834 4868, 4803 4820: -1.1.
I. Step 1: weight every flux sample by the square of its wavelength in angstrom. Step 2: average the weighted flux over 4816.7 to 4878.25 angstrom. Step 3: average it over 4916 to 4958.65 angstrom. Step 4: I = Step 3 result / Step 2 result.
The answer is 1.25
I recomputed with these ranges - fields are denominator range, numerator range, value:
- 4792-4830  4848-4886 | 0.87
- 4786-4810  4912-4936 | 1.16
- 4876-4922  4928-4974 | 1.14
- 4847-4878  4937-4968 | 1.34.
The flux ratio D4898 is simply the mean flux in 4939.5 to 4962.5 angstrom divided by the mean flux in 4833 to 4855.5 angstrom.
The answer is 1.15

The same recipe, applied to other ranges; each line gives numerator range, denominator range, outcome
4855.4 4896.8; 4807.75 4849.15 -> 0.86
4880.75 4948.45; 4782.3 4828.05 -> 1.03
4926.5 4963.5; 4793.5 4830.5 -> 1.09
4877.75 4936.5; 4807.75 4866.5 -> 1.07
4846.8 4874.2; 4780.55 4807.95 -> 0.81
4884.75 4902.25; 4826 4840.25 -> 1.02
